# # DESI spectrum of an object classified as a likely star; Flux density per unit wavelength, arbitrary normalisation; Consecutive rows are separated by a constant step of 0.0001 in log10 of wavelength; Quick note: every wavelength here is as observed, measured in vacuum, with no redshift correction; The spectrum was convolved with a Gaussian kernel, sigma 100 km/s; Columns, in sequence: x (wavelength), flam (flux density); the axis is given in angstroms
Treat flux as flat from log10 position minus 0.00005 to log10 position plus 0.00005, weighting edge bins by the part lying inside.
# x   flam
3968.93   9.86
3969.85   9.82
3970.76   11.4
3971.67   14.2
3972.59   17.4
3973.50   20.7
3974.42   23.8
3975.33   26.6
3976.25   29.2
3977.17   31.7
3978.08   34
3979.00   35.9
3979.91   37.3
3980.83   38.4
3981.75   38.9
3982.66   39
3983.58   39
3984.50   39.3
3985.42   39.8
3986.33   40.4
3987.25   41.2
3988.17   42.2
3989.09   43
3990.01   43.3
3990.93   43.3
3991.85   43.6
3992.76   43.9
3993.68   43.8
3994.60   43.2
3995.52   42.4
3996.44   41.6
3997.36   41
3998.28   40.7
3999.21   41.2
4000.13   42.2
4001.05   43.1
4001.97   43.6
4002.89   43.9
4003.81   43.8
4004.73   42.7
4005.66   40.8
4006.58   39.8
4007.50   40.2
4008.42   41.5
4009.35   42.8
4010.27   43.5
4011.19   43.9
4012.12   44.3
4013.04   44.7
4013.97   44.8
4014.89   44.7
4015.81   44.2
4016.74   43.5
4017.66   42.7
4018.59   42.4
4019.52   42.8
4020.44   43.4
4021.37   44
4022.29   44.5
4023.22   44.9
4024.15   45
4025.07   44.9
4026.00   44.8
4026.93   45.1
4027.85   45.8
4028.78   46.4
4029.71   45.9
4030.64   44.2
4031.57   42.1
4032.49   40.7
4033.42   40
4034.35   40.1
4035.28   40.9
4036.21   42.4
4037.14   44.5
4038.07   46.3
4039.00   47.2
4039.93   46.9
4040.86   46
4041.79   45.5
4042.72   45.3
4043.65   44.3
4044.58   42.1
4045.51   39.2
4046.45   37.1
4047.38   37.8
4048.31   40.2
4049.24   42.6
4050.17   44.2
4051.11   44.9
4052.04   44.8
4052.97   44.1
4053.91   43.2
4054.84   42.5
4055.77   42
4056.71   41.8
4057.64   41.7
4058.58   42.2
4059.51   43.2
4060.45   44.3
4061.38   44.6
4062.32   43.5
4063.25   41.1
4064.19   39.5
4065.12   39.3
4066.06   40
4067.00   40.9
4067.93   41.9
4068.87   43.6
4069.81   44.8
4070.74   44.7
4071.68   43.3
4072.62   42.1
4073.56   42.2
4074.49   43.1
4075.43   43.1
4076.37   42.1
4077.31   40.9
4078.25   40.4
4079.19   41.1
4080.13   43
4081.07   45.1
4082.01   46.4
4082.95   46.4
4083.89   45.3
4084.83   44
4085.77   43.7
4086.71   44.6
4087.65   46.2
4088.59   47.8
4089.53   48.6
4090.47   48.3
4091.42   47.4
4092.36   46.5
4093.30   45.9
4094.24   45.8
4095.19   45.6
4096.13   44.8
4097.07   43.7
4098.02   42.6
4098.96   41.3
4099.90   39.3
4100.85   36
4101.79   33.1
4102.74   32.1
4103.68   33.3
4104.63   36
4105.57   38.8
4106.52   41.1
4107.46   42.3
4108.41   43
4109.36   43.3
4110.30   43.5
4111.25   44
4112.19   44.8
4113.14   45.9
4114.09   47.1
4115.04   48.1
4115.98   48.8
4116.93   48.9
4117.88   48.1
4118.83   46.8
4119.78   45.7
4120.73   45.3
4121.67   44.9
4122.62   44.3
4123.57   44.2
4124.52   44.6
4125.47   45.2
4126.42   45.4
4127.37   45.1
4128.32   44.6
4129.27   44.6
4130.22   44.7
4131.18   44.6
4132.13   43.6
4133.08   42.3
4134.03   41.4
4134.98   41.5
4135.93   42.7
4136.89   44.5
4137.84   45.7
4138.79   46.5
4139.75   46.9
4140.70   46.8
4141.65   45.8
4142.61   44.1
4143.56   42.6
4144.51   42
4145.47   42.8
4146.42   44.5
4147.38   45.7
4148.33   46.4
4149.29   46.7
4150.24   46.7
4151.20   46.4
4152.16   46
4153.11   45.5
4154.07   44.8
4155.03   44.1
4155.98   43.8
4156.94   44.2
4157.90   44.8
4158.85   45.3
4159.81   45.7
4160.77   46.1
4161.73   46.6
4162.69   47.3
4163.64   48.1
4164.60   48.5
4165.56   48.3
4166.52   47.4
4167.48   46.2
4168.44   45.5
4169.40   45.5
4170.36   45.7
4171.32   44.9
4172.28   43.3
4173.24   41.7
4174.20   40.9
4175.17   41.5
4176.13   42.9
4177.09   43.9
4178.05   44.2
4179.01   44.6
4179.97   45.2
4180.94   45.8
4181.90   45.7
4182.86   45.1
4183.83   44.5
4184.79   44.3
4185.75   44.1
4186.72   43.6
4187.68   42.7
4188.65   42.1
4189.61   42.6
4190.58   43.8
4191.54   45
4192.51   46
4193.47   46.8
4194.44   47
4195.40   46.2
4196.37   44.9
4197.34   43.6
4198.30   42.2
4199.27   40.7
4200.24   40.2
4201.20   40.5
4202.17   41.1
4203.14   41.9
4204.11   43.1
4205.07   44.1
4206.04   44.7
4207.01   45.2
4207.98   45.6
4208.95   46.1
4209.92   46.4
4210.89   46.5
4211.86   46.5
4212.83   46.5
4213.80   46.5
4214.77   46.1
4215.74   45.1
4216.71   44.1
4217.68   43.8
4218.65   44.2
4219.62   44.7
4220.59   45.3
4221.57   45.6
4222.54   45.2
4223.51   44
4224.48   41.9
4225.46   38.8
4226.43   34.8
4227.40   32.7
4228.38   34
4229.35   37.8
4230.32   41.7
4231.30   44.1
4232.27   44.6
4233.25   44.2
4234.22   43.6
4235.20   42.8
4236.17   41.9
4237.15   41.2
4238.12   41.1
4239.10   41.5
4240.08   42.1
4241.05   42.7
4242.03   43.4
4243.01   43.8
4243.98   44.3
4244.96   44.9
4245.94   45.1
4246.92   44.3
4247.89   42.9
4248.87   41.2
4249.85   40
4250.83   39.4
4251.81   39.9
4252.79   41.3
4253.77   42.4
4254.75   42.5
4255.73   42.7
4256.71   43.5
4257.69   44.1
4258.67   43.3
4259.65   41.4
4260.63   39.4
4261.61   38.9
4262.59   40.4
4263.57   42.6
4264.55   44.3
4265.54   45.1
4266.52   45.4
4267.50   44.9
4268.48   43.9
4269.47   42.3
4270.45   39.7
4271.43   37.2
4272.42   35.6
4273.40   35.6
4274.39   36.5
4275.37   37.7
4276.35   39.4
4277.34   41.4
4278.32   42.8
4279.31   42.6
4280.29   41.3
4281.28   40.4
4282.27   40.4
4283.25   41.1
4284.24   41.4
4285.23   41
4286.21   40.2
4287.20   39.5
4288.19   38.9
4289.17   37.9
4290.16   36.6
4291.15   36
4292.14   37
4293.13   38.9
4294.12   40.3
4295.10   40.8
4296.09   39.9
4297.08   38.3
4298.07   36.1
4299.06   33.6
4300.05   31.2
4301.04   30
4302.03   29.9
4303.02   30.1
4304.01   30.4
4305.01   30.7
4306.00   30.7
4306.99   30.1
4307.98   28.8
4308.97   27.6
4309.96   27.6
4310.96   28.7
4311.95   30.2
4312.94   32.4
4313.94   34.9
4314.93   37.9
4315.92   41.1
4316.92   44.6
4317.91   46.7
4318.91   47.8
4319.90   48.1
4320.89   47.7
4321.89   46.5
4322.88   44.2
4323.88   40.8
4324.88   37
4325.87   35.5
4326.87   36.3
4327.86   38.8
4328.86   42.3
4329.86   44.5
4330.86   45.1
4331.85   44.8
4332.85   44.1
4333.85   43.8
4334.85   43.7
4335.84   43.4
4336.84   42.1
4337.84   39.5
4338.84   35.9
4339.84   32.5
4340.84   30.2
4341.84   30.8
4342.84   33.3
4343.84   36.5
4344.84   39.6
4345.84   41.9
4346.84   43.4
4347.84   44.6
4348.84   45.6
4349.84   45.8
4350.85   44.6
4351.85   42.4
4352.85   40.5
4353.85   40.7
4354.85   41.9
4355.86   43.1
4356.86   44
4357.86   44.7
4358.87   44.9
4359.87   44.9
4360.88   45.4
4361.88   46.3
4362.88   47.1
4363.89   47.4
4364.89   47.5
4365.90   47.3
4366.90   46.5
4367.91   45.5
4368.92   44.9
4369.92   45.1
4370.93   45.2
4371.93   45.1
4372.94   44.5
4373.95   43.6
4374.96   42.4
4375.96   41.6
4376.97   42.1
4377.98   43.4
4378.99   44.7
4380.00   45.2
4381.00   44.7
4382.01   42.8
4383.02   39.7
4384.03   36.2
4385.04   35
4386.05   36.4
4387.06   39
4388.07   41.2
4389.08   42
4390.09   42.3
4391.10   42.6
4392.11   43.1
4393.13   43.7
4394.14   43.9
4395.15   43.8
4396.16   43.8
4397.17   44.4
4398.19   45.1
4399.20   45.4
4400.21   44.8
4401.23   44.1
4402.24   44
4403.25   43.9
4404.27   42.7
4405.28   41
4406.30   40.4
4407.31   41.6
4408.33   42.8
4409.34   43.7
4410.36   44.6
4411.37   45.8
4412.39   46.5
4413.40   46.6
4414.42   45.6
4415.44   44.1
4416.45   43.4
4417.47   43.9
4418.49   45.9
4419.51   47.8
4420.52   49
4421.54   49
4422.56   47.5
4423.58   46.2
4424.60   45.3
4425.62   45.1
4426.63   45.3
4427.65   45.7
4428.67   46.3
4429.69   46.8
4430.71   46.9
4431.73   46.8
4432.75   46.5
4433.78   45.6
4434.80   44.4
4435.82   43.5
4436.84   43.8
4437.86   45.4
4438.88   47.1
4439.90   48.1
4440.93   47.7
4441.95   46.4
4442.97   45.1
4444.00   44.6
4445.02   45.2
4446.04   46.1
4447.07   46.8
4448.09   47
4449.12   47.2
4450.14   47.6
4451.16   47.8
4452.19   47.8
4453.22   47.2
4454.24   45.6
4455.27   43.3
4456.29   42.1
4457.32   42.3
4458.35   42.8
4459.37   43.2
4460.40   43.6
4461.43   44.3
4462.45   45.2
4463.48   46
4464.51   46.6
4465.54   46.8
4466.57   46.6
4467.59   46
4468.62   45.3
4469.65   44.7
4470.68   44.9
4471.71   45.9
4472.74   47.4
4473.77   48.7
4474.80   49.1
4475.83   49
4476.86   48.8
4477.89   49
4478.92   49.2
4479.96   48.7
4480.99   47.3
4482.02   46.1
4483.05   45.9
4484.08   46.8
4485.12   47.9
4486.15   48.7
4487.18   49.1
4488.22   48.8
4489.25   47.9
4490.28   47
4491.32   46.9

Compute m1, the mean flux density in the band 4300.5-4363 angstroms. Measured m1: 39.3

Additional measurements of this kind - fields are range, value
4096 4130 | 43.1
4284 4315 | 34.5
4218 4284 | 41.6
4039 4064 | 42.9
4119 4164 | 44.9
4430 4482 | 46.1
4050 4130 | 43.4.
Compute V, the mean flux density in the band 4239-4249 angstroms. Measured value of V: 43.4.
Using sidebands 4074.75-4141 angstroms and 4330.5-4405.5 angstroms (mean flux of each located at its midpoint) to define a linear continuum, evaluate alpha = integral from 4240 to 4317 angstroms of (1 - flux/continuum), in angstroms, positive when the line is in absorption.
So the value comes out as 7.7 angstroms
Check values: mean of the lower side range 43.8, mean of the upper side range 42.6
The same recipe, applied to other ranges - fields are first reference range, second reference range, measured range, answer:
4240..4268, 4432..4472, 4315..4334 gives 0.3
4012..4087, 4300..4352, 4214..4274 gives -3.5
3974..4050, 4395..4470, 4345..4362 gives 0.4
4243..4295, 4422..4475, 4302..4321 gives 3.1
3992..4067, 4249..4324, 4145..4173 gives -3.3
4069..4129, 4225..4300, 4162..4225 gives -3.9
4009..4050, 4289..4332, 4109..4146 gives -3.2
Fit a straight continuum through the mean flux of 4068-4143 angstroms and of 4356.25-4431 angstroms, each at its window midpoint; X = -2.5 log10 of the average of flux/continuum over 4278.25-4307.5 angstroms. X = 0.195 mag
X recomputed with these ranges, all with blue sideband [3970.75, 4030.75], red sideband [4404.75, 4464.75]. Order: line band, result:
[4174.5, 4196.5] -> -0.05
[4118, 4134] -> -0.08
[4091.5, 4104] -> 0.01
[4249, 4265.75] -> 0.04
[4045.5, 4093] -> -0.06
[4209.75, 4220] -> -0.07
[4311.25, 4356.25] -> 0.09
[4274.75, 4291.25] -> 0.09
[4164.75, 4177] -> -0.06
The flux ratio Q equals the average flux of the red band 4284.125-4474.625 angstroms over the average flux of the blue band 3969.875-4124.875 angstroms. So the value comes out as 1.01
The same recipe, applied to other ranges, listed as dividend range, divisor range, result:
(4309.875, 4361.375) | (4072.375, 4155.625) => 0.93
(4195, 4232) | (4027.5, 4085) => 1.00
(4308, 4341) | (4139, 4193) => 0.88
